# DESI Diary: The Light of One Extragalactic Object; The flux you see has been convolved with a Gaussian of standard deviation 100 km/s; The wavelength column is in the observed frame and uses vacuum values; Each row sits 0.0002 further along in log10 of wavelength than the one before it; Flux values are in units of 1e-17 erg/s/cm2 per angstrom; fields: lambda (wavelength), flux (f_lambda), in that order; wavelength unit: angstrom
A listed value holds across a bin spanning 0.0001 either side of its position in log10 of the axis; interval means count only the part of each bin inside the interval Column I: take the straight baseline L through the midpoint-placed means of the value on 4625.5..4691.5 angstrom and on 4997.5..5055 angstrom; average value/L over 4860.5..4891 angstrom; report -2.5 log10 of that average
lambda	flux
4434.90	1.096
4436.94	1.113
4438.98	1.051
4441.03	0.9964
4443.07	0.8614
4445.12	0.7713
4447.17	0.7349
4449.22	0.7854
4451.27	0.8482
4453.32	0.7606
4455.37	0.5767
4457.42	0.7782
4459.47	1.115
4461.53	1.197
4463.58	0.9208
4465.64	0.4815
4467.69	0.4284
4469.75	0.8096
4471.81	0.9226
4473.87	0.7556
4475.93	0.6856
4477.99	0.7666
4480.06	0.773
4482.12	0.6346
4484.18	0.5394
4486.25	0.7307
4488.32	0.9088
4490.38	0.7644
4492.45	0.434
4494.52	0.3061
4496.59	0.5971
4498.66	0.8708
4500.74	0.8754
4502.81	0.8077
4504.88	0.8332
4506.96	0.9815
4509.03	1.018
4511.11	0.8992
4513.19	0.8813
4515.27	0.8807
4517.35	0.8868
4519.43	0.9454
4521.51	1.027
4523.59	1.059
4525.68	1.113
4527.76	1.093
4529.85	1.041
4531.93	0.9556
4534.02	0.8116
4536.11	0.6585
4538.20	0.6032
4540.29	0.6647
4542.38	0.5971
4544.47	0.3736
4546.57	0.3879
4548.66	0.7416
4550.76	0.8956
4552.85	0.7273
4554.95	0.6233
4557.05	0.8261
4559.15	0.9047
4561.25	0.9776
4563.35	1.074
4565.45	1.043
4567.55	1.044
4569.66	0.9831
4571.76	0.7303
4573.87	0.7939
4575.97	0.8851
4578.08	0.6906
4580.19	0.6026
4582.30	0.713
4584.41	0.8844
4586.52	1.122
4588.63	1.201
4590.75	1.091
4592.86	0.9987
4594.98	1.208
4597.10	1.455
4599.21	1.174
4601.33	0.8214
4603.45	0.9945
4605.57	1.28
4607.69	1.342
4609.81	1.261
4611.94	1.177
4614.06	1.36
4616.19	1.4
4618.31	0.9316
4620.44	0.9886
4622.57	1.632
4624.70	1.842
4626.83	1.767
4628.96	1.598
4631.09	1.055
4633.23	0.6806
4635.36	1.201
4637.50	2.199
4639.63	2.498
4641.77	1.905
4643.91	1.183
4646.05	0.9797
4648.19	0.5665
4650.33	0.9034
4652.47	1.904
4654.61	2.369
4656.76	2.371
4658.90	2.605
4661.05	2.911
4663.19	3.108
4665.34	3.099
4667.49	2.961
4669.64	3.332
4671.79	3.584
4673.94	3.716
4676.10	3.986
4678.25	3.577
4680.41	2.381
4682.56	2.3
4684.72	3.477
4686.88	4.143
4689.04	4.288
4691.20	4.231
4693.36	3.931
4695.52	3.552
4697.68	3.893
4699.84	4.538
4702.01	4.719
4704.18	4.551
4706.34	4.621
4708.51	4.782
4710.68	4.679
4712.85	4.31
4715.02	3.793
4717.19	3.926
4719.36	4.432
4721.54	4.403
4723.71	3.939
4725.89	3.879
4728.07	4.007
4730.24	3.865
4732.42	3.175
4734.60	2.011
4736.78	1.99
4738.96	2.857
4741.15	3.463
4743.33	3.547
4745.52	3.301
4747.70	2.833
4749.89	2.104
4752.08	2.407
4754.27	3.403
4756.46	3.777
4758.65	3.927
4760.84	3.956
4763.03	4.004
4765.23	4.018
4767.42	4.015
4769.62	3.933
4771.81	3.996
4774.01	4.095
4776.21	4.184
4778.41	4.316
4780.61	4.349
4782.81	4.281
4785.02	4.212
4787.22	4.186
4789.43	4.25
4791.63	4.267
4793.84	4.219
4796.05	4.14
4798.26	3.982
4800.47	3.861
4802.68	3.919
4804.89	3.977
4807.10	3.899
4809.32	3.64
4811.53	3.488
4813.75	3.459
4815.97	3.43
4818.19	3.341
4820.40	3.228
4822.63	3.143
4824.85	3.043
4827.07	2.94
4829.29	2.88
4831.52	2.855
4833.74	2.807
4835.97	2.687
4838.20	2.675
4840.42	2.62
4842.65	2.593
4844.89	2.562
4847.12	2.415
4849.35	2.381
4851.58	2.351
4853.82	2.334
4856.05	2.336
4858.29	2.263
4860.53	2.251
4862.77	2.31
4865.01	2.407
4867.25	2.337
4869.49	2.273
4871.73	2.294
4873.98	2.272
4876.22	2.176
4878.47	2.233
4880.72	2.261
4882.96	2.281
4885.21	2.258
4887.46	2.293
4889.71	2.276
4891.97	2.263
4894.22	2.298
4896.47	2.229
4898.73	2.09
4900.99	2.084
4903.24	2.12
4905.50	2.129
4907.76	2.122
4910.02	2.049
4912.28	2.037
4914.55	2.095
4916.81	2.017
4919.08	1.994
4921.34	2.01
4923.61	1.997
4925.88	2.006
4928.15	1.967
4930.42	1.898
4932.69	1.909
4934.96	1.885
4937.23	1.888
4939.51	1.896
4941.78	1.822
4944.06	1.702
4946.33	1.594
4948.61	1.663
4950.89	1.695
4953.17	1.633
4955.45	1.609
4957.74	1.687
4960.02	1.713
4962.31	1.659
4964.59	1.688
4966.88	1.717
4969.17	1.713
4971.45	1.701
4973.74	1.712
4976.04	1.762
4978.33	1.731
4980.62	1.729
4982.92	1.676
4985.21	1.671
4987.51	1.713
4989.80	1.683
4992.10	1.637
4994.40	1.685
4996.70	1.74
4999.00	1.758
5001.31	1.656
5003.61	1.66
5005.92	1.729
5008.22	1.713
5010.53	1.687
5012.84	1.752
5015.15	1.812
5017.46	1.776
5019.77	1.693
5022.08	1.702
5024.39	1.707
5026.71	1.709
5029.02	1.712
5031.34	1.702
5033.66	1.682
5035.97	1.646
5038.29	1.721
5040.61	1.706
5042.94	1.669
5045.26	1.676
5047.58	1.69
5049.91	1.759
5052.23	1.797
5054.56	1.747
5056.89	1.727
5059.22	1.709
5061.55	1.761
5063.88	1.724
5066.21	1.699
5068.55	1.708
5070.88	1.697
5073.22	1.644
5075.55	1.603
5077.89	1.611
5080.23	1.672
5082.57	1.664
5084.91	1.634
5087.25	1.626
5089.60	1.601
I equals -0.13 mag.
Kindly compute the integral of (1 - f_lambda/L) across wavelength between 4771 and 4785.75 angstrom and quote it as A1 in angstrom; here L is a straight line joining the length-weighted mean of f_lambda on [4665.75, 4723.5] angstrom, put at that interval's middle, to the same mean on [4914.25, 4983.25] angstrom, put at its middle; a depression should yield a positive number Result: -4.54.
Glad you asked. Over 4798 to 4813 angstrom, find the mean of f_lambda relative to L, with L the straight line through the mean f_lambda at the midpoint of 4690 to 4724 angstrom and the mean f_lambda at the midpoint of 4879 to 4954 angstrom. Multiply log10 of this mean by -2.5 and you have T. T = -0.18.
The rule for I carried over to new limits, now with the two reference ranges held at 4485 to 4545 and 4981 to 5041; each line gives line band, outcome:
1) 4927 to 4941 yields -0.212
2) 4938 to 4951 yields -0.098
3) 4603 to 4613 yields -0.237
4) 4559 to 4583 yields 0.054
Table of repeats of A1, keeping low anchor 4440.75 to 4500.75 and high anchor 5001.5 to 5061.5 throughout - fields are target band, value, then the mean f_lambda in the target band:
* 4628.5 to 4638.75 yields -3.2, 1.35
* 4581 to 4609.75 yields -4.0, 1.1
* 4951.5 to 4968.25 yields -0.9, 1.67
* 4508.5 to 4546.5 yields -0.2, 0.847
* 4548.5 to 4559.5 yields 1.4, 0.782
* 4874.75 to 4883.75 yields -4.9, 2.24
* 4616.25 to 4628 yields -4.9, 1.43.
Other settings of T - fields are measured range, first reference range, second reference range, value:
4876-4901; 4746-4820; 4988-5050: 0.27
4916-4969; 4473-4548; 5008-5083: -0.18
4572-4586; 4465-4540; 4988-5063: 0.20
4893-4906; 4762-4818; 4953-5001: 0.22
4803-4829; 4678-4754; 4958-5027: -0.16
